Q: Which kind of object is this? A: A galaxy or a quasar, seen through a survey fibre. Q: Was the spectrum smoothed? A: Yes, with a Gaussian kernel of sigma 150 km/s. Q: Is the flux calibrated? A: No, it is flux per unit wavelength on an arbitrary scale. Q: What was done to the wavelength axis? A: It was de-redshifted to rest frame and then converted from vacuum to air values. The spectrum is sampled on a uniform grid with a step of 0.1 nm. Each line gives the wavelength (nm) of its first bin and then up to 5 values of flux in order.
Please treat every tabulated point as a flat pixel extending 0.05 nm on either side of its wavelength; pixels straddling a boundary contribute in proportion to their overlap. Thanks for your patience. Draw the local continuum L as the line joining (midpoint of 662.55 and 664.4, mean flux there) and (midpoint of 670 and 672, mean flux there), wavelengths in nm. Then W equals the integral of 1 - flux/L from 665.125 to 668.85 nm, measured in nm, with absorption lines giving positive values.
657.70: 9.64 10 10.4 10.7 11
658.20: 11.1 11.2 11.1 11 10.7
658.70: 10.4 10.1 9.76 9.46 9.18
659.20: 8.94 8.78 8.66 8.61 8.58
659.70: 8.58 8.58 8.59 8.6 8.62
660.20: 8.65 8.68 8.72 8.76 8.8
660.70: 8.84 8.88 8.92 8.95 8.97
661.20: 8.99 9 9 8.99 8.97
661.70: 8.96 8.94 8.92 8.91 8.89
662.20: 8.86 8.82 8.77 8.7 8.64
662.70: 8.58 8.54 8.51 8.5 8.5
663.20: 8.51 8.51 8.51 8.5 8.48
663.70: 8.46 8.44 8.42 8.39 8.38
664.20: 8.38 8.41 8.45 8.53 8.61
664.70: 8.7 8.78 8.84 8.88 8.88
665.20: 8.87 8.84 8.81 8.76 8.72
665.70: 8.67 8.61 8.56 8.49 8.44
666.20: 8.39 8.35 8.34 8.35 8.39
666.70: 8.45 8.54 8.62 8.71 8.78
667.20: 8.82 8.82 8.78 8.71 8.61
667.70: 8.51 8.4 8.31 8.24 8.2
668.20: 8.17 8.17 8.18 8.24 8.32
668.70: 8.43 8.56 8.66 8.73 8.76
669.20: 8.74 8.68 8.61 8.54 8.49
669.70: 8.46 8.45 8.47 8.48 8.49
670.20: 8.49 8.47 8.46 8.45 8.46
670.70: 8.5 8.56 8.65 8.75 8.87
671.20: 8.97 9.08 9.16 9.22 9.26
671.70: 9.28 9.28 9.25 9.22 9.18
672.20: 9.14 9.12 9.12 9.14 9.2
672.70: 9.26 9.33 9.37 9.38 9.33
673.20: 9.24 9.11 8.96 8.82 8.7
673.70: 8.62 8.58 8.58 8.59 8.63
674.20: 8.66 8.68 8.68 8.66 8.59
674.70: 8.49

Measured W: 0.05 nm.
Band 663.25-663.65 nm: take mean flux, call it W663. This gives 8.5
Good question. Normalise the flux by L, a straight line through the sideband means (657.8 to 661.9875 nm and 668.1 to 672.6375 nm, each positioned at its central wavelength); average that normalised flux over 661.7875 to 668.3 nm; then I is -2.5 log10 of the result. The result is 0.06 mag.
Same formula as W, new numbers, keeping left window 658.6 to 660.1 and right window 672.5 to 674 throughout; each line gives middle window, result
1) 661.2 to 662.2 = 0.01 nm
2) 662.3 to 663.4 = 0.06 nm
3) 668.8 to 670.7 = 0.10 nm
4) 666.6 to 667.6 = 0.04 nm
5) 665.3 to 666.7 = 0.08 nm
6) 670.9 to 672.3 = -0.01 nm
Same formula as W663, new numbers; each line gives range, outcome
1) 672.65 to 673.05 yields 9.34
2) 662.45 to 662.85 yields 8.61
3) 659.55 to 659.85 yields 8.58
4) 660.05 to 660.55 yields 8.69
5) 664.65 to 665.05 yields 8.8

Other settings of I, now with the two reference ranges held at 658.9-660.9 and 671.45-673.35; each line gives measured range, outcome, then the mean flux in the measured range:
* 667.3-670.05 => 0.08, 8.48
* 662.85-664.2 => 0.06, 8.47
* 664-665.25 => 0.04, 8.63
